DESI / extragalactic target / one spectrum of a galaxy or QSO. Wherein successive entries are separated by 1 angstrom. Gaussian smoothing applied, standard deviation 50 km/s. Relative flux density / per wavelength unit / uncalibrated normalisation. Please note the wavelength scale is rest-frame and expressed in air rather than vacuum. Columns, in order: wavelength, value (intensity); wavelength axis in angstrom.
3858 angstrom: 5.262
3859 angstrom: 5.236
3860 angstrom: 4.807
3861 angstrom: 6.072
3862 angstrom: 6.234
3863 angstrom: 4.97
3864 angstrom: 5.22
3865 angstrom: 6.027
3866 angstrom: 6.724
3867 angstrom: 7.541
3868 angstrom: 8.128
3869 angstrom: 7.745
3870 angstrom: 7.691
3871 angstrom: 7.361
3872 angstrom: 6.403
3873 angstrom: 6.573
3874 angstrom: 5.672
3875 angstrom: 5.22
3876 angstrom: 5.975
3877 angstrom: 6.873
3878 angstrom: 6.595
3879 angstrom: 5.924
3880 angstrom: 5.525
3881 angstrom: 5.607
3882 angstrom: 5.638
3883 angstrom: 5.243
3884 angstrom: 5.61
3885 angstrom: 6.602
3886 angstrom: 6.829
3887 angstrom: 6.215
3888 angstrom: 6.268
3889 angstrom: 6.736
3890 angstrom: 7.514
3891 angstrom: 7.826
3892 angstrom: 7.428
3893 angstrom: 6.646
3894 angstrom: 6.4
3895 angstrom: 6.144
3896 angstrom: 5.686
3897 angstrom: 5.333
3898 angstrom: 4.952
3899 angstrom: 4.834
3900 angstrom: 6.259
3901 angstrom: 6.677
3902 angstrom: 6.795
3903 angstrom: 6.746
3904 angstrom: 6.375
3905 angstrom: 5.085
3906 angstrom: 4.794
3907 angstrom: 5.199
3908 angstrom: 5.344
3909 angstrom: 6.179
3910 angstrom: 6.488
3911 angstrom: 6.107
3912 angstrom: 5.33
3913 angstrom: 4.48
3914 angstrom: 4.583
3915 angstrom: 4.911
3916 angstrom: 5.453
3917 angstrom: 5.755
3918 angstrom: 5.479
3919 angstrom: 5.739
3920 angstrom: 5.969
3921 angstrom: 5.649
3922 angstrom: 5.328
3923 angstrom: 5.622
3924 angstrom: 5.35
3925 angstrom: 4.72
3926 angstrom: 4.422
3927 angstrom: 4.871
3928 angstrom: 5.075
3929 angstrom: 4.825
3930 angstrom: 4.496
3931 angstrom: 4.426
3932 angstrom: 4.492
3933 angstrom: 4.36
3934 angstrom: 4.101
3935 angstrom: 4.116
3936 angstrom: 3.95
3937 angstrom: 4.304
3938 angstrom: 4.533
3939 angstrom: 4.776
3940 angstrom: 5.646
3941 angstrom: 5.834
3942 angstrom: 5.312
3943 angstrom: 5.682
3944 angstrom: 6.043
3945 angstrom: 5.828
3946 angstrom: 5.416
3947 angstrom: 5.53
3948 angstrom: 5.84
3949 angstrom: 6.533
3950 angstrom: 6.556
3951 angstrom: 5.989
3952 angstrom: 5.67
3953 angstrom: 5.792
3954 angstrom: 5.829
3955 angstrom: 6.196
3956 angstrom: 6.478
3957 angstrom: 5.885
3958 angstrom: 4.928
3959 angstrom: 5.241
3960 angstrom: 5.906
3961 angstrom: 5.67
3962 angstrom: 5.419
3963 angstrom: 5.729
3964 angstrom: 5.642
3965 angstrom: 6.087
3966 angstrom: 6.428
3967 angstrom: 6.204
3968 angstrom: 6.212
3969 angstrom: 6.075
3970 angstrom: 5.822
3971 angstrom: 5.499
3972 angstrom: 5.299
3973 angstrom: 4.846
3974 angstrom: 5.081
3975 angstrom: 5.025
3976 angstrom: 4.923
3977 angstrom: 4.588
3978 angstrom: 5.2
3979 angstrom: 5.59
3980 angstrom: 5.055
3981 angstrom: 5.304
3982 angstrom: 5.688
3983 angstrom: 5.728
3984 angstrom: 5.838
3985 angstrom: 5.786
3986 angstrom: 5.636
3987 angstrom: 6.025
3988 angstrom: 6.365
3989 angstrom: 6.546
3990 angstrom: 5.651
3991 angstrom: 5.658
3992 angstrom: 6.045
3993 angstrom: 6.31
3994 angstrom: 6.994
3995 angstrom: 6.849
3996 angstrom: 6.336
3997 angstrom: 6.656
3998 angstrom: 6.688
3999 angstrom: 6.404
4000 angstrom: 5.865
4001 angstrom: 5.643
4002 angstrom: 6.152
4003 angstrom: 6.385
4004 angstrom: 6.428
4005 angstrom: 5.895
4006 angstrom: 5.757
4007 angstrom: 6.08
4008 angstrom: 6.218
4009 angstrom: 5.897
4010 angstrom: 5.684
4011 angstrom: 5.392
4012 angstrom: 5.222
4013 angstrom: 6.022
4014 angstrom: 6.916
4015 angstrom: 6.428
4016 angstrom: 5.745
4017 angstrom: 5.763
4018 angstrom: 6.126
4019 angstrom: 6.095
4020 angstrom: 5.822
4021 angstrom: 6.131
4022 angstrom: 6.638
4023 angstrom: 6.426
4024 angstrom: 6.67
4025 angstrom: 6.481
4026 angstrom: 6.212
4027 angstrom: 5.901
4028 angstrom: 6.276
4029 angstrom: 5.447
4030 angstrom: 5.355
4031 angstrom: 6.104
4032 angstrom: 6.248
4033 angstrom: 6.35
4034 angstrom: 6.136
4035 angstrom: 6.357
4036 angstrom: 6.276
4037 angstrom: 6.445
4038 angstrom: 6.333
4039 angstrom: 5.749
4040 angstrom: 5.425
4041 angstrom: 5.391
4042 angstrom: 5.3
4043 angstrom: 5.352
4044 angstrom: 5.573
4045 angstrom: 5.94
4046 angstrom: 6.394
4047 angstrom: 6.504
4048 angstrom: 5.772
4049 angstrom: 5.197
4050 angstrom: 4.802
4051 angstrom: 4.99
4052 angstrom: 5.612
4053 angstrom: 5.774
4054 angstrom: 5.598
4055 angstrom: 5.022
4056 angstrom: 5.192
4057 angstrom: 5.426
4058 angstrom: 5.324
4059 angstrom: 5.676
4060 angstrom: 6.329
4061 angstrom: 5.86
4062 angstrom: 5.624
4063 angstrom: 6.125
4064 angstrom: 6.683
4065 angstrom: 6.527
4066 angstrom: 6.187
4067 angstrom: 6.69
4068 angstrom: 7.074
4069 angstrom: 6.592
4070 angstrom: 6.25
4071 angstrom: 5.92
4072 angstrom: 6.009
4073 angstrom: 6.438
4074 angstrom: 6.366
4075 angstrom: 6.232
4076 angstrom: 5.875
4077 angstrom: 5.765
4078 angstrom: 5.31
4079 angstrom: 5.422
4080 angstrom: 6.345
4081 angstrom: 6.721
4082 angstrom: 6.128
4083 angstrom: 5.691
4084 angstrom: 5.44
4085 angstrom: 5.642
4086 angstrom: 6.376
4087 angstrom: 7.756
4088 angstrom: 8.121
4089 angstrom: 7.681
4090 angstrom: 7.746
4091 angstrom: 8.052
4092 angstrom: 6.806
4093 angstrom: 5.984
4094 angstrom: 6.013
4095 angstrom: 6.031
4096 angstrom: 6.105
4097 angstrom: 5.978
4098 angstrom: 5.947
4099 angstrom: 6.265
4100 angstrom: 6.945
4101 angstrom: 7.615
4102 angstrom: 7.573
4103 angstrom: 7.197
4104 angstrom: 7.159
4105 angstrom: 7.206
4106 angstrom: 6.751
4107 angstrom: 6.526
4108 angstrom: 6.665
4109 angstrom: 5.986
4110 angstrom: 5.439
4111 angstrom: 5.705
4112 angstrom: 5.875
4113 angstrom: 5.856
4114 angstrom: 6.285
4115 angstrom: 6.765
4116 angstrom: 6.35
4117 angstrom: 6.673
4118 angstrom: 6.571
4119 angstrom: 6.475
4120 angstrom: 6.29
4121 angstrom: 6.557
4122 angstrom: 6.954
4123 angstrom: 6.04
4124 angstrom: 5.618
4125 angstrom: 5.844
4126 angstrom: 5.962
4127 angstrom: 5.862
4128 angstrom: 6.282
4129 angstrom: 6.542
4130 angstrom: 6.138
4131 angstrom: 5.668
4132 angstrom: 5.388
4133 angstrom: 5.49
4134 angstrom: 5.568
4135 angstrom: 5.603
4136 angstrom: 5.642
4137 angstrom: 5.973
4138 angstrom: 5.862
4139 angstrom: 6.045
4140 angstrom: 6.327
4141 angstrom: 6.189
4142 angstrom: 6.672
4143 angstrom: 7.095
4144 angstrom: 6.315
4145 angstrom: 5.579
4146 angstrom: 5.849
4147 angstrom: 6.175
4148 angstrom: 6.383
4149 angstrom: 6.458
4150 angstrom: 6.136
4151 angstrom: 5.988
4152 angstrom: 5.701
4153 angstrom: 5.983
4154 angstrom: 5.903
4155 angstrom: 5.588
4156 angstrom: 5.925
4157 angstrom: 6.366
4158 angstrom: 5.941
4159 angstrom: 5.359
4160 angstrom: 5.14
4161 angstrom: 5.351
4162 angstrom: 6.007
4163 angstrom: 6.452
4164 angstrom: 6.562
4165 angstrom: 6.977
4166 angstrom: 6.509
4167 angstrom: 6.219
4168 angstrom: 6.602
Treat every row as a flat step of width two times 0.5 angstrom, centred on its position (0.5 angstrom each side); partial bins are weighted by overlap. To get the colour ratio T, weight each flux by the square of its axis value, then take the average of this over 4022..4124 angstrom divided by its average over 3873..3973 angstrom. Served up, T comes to 1.2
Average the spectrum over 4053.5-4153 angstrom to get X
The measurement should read 6.24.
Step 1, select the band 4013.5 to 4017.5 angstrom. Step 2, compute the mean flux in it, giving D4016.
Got 6.21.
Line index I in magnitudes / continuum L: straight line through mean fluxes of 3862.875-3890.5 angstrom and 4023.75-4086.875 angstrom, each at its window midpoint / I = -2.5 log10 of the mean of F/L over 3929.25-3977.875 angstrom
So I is 0.15 mag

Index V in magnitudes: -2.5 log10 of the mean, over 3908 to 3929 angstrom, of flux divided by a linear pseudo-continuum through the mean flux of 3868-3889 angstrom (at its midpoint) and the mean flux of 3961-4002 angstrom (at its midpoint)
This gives 0.15 mag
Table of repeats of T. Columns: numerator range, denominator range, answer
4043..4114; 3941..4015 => 1.12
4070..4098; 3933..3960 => 1.25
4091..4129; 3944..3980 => 1.21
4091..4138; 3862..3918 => 1.15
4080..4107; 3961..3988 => 1.28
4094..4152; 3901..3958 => 1.27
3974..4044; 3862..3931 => 1.06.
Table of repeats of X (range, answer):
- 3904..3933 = 5.23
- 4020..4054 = 5.92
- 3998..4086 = 5.97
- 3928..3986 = 5.42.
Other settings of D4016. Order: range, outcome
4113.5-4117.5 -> 6.52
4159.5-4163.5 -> 5.74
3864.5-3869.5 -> 7.23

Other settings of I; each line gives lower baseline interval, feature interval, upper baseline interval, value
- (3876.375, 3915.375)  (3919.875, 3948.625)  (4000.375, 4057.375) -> 0.18 mag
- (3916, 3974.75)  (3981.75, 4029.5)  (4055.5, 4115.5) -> -0.05 mag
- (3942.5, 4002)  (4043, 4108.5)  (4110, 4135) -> -0.04 mag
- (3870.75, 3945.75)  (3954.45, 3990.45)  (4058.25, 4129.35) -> 0.04 mag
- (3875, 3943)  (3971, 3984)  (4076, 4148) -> 0.12 mag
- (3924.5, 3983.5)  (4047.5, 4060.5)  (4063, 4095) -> 0.15 mag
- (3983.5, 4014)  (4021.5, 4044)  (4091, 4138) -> 0.02 mag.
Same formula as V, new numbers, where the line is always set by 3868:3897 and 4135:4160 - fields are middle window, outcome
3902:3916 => 0.15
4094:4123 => -0.07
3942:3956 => 0.07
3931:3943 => 0.33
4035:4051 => 0.08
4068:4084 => 0.01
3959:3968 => 0.08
